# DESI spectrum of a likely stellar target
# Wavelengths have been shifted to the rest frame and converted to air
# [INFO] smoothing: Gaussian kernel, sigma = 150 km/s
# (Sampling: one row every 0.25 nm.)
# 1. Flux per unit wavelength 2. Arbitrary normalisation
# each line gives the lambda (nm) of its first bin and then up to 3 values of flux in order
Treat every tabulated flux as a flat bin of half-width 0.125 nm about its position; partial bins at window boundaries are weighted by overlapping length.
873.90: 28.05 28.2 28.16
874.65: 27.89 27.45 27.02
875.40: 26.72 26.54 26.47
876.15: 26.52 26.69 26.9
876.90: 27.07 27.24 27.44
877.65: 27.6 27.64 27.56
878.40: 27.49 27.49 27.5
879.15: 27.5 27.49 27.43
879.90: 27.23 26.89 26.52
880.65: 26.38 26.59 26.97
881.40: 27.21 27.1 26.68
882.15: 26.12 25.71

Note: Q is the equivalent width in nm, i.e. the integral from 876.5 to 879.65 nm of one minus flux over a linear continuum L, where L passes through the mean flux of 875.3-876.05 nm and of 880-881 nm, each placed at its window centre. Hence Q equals -0.10 nm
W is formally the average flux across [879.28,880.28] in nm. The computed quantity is 27.3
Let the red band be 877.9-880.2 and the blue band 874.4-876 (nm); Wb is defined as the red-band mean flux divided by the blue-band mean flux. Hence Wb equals 1.01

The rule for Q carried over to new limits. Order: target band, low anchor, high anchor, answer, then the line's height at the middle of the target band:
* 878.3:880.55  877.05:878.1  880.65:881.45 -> -0.012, 27.1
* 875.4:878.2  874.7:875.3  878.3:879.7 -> 0.036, 27.4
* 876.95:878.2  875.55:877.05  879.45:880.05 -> -0.024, 26.9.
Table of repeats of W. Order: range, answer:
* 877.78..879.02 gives 27.5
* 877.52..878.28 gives 27.6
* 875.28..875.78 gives 26.6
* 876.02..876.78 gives 26.7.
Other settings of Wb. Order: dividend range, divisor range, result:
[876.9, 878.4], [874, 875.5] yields 1.00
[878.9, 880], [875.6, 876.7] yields 1.03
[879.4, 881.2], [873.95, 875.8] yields 0.98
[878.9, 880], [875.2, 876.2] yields 1.03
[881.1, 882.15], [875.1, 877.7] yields 1.00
